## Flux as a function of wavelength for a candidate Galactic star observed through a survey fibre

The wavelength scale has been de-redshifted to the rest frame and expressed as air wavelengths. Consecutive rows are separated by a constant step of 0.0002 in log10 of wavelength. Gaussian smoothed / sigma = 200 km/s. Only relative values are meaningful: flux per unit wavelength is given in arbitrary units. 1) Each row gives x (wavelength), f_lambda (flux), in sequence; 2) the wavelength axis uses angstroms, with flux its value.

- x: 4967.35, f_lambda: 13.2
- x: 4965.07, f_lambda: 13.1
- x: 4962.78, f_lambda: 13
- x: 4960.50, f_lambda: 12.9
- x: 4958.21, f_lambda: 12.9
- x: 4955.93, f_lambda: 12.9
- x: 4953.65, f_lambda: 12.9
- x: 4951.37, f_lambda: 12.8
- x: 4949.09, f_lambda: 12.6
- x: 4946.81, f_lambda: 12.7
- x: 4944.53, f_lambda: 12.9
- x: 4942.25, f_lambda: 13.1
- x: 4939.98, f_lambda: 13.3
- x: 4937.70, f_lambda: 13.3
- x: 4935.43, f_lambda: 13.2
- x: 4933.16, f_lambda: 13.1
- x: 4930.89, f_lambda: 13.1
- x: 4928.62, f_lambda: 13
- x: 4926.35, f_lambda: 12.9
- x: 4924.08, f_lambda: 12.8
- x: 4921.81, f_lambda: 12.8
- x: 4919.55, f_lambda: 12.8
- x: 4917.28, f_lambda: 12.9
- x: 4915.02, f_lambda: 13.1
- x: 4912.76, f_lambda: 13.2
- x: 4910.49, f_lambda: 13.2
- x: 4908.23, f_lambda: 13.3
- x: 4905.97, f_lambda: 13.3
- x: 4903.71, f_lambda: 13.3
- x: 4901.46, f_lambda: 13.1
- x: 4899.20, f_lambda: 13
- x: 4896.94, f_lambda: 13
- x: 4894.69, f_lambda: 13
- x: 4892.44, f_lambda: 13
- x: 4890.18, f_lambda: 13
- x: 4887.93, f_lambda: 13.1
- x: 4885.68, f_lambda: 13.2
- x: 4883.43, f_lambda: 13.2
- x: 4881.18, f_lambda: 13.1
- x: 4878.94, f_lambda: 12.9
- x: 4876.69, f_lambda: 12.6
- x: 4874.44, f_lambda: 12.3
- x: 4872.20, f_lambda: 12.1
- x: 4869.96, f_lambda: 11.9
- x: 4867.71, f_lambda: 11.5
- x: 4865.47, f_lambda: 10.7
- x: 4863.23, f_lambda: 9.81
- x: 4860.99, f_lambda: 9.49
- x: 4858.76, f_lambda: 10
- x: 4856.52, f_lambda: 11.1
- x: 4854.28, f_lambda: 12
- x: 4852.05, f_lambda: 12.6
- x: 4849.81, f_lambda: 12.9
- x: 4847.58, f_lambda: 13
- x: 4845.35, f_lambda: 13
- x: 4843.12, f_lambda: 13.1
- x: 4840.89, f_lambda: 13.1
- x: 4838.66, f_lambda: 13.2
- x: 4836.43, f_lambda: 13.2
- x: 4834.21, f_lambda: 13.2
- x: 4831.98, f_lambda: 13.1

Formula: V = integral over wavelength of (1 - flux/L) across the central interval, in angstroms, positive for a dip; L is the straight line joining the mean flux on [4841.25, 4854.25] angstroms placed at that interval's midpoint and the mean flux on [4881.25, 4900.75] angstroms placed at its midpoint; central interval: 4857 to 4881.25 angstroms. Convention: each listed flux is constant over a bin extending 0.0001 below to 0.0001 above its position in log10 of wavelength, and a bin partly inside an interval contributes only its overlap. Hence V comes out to 2.9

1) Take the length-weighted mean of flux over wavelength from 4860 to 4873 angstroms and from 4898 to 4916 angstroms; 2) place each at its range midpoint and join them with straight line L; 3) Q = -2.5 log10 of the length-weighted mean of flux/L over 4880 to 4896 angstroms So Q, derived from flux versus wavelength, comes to -0.085 mag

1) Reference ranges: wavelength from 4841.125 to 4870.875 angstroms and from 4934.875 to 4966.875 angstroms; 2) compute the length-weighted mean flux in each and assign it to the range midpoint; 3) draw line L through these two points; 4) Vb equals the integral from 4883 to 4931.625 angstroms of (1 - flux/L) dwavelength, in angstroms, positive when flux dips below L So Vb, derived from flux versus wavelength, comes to -2.7 angstroms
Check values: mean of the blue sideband 11.7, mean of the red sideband 13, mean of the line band 13.1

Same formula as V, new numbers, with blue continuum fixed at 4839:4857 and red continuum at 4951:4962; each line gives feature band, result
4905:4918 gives -0.4 angstroms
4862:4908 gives 0.7 angstroms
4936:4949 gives -0.2 angstroms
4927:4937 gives -0.2 angstroms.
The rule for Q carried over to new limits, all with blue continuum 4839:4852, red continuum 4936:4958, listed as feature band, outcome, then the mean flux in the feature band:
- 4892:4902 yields -0.004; 13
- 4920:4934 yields 0.001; 12.9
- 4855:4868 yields 0.240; 10.4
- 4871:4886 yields 0.020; 12.7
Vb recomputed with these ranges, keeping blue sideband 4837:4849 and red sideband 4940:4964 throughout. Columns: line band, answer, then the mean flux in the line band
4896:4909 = -0.2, 13.2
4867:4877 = 0.7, 12.1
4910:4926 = 0.0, 13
